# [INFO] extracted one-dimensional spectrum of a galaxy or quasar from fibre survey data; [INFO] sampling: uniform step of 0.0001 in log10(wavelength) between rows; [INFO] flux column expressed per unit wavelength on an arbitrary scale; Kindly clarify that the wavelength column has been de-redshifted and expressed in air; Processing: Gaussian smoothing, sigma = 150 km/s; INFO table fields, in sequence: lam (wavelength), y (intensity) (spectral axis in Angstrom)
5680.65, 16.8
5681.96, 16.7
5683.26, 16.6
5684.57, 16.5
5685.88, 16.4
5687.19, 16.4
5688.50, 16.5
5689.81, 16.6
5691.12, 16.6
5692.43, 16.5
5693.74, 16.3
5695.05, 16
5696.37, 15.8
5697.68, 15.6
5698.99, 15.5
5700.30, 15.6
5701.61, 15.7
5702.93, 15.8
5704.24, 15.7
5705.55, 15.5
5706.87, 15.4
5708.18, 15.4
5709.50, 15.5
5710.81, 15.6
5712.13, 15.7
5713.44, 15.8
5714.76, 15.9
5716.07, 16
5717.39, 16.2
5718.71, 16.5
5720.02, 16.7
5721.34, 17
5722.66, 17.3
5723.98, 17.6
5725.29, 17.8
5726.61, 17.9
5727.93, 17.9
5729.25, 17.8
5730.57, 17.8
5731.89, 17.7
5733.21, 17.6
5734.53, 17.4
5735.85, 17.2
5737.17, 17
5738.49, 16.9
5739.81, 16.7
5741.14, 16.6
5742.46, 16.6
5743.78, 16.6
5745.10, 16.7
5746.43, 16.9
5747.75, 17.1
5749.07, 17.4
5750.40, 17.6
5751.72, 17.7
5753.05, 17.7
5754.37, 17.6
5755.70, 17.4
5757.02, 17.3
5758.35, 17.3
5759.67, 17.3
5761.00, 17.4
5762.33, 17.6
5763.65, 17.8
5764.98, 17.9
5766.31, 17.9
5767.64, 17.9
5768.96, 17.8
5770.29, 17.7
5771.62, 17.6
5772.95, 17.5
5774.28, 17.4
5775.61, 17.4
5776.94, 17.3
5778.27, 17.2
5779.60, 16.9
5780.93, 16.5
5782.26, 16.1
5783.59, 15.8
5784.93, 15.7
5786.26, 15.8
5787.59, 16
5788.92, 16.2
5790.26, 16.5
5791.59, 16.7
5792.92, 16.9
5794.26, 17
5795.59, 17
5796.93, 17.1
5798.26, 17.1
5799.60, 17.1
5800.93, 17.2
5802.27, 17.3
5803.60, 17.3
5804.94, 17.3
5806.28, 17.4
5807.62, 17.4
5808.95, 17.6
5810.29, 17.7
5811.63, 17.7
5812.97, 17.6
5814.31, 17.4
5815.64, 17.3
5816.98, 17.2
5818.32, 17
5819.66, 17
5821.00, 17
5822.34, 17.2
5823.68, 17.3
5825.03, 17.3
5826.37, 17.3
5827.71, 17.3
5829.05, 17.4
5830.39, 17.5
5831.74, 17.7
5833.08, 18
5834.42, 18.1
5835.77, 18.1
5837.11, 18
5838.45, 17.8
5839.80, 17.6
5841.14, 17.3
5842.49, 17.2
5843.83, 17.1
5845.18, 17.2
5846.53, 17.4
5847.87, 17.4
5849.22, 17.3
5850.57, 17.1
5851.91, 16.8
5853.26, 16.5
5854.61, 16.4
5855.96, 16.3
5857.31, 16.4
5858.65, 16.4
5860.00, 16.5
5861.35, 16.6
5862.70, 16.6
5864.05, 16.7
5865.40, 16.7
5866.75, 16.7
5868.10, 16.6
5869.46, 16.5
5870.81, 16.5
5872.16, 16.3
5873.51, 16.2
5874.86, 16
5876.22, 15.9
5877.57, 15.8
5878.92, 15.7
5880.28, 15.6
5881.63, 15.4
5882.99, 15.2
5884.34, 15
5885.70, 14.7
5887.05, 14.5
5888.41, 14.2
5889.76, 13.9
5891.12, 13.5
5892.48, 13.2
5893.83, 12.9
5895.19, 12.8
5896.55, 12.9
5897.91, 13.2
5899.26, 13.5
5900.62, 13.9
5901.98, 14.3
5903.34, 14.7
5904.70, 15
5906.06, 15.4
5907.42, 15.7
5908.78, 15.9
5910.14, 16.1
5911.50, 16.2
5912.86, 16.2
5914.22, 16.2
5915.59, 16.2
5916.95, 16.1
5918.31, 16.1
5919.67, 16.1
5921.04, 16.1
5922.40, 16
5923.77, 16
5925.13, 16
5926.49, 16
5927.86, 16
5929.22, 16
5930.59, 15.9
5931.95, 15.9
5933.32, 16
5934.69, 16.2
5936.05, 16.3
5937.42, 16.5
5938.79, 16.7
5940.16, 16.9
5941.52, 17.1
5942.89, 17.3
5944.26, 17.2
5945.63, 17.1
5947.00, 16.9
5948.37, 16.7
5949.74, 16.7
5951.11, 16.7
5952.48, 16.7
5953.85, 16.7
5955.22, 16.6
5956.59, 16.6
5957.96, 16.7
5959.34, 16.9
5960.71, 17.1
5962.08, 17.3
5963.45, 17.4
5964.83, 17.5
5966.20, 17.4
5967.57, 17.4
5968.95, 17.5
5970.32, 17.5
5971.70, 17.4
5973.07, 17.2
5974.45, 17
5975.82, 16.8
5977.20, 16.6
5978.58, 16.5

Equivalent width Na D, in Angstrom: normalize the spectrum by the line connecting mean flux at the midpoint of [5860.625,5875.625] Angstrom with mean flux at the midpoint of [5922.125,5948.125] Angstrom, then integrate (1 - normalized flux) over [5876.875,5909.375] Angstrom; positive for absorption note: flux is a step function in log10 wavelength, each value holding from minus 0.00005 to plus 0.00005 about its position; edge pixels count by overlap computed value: 4.0 Angstrom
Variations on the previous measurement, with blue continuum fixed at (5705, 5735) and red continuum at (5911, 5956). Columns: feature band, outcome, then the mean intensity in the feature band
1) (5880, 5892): 1.4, 14.6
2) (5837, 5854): -0.8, 17.3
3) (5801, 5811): -0.5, 17.4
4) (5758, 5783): -1.1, 17.4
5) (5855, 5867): 0.0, 16.5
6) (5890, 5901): 2.1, 13.2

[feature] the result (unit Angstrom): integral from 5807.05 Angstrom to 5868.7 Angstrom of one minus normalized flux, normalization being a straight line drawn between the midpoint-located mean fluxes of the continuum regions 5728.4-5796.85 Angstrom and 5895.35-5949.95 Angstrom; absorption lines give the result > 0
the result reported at -2.5 Angstrom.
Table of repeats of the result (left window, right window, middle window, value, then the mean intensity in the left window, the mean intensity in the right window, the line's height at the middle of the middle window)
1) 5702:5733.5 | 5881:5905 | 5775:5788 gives -0.7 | 16.6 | 14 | 15.6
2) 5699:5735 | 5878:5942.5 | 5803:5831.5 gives -2.6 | 16.5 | 15.3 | 15.9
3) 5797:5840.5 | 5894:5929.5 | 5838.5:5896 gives 1.3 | 17.4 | 15.3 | 16.3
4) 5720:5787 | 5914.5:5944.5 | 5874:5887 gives 0.9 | 17.2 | 16.3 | 16.6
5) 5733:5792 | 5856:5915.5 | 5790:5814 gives -1.0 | 17.1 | 15.3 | 16.5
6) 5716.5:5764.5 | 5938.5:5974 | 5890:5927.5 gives 4.5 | 17.3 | 17.1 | 17.1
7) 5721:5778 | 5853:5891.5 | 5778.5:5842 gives -2.0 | 17.4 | 15.8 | 16.6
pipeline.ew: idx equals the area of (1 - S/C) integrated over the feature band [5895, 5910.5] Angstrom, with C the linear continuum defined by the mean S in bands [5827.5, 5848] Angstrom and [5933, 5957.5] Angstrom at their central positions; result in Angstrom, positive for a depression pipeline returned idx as 2.36 Angstrom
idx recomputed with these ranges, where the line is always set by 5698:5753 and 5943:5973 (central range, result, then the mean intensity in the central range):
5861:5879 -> 0.6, 16.4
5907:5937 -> 1.7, 16.1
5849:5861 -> 0.2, 16.6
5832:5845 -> -0.6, 17.7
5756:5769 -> -0.7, 17.6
